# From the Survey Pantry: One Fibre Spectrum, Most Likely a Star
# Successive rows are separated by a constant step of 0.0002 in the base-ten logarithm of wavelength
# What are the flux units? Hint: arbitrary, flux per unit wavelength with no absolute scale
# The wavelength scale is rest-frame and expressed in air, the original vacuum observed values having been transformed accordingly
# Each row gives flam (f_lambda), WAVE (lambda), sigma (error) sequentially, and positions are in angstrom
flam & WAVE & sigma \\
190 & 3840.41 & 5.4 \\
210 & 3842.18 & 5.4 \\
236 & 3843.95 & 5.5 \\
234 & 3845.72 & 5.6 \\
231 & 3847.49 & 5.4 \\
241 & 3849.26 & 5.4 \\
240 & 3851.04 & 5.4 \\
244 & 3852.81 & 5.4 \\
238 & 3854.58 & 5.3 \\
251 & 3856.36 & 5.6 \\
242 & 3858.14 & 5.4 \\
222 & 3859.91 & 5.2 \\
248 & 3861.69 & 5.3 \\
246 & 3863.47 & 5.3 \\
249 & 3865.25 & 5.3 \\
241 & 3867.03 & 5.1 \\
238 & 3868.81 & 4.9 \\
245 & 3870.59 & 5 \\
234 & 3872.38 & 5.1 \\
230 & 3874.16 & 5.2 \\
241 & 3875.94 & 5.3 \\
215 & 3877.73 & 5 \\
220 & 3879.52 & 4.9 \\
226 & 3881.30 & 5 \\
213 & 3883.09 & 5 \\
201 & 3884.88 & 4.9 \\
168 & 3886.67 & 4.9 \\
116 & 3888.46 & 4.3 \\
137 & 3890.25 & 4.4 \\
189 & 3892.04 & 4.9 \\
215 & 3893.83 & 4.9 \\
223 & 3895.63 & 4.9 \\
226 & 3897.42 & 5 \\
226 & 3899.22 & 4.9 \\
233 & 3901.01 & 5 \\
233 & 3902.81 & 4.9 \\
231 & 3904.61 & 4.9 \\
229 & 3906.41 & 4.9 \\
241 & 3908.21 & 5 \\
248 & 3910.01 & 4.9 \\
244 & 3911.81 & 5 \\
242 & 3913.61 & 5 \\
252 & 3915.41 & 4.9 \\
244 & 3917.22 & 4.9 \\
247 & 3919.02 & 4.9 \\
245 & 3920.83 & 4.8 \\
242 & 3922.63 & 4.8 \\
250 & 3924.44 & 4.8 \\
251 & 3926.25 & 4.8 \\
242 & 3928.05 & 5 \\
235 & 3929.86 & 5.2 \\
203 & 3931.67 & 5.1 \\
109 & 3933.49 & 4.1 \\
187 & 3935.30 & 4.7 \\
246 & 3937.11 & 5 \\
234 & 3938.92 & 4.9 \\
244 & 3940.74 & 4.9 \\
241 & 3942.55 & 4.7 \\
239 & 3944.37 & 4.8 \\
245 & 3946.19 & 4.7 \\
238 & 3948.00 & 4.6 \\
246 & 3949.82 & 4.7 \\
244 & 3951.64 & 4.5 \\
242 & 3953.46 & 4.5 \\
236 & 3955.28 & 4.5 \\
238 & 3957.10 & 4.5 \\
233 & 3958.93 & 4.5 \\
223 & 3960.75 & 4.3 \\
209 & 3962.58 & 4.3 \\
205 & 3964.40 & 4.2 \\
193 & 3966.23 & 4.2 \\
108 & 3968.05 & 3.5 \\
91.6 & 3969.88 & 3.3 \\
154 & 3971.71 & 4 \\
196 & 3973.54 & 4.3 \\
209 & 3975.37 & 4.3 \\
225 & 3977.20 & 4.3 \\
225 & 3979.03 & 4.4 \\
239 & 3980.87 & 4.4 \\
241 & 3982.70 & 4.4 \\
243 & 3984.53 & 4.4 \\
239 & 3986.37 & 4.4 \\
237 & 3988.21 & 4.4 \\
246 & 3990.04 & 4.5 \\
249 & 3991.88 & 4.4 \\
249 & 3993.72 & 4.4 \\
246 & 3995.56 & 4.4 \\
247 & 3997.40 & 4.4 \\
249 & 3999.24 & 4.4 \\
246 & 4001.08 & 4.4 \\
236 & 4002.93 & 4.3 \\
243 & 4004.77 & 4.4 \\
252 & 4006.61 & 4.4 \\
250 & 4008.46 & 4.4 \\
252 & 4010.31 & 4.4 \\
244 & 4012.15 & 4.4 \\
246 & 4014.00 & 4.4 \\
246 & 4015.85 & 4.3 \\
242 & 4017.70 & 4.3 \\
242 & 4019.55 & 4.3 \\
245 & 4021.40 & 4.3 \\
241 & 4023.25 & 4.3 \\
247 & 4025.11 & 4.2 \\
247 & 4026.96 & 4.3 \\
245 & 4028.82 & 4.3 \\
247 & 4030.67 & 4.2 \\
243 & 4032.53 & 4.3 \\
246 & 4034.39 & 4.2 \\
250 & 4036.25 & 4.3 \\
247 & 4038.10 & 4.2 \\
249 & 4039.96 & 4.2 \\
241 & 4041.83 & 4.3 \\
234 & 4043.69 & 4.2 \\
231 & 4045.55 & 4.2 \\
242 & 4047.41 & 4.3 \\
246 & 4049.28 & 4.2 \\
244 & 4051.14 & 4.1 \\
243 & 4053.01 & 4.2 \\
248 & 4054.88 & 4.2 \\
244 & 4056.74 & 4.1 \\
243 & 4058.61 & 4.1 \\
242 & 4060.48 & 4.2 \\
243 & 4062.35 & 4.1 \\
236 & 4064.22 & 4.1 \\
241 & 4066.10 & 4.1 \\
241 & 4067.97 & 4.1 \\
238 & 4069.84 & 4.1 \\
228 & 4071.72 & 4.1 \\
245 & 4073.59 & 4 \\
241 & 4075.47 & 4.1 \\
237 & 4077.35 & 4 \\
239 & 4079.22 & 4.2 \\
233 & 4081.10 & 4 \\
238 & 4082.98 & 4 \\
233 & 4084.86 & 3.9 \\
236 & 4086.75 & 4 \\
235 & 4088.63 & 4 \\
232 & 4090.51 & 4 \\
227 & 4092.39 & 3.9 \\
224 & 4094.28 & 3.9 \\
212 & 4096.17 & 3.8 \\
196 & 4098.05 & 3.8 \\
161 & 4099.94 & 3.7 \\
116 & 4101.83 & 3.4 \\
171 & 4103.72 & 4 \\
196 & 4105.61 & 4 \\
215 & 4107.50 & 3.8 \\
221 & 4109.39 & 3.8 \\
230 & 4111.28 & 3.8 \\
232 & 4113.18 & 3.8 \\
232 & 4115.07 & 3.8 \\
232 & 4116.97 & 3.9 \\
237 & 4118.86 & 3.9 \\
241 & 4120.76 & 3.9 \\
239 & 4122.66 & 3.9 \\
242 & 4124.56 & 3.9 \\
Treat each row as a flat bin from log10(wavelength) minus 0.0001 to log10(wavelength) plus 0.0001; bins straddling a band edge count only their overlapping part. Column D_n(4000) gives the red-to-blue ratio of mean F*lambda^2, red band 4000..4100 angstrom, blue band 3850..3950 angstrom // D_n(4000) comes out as 1.14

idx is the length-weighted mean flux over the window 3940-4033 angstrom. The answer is 231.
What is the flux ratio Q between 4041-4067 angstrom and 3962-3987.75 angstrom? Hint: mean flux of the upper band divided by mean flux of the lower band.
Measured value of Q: 1.2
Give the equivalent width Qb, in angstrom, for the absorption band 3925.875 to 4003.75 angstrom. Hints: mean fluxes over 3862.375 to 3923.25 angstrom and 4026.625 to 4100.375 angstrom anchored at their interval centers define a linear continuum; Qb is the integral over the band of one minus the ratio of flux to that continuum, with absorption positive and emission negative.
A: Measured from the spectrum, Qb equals 2.5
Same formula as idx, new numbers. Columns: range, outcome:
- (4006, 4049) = 245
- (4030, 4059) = 244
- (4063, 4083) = 238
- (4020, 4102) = 235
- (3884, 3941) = 220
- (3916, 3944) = 228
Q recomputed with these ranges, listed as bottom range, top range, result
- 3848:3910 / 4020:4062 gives 1.09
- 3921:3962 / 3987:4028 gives 1.07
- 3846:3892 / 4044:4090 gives 1.08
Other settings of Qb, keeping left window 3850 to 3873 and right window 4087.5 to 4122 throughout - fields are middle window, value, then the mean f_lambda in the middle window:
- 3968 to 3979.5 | 2.6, 176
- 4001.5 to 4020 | -1.8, 245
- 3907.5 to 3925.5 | -0.8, 246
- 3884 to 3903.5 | 3.3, 197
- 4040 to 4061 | -2.2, 242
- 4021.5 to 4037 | -1.7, 246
